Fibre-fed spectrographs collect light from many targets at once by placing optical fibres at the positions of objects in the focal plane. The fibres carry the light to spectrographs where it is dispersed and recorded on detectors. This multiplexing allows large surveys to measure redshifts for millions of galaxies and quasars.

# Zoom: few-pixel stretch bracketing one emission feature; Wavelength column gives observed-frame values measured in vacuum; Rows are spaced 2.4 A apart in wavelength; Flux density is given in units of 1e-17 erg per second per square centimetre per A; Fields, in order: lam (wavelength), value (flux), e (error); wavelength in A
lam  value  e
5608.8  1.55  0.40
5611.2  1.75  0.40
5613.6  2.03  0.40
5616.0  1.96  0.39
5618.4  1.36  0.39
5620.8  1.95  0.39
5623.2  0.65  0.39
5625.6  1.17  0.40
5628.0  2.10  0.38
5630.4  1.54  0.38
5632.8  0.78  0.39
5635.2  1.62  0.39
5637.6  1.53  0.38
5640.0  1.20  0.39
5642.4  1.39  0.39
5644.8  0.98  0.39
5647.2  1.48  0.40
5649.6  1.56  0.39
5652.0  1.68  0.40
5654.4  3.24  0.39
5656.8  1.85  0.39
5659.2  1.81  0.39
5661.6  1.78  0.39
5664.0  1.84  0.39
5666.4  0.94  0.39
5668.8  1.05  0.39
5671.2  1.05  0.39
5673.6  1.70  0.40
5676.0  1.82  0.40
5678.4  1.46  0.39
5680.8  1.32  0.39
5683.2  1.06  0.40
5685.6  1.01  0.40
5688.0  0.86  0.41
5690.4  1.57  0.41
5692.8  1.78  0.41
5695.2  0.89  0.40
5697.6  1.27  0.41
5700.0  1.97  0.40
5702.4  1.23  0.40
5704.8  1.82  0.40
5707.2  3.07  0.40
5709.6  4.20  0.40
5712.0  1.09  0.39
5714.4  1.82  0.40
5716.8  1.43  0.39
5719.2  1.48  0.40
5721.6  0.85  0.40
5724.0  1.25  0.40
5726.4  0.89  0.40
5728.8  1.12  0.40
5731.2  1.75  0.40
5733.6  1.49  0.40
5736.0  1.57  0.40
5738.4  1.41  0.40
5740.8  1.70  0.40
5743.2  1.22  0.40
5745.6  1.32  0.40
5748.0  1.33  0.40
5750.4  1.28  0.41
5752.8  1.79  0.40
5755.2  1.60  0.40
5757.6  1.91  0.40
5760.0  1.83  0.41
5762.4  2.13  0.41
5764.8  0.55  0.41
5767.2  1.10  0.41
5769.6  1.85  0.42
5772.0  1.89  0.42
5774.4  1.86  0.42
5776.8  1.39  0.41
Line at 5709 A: [O III]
